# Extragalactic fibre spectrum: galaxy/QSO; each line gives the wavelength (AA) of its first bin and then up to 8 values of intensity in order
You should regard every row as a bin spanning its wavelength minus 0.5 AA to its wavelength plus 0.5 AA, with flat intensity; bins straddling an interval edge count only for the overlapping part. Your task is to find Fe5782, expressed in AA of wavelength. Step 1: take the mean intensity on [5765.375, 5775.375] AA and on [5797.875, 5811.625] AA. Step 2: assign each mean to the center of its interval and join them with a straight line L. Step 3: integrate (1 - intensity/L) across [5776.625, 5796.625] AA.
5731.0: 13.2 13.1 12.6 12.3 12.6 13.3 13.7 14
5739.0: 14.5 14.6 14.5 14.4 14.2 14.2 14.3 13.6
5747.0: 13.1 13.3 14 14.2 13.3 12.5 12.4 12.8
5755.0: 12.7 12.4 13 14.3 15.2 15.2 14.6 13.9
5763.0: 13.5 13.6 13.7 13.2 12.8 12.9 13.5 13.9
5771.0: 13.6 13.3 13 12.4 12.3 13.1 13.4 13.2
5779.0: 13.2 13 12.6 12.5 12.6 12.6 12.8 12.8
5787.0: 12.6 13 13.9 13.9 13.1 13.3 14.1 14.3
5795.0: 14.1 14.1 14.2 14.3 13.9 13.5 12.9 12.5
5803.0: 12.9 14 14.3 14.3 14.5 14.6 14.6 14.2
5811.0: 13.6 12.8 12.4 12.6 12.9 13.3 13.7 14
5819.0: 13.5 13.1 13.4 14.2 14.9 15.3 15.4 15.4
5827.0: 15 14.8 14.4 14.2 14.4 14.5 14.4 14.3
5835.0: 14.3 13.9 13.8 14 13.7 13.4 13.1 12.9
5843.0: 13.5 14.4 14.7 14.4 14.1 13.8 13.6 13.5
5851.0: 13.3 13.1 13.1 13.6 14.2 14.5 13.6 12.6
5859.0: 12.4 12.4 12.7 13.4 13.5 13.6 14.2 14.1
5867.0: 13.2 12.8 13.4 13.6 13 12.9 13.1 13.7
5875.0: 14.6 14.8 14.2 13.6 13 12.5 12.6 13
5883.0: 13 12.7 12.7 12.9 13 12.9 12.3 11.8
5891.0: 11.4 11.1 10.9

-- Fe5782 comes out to 0.3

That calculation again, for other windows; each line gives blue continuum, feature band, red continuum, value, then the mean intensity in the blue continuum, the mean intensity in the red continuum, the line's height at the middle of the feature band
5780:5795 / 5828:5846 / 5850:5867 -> -0.95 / 13.2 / 13.4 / 13.3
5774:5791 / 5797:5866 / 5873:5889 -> -3.71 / 13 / 13.2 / 13.1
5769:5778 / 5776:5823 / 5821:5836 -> 1.23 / 13.1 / 14.6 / 13.8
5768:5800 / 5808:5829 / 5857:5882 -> -1.05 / 13.3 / 13.3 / 13.3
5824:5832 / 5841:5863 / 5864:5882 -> 0.93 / 14.8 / 13.5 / 14.1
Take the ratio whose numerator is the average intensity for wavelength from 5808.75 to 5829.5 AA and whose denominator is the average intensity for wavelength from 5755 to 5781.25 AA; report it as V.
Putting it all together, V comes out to 1.04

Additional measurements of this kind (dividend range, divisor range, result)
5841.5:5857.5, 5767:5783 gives 1.06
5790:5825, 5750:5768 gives 1.02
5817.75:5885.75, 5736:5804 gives 1.02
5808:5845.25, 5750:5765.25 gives 1.03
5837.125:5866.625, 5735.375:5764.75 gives 0.99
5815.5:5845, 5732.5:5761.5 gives 1.03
